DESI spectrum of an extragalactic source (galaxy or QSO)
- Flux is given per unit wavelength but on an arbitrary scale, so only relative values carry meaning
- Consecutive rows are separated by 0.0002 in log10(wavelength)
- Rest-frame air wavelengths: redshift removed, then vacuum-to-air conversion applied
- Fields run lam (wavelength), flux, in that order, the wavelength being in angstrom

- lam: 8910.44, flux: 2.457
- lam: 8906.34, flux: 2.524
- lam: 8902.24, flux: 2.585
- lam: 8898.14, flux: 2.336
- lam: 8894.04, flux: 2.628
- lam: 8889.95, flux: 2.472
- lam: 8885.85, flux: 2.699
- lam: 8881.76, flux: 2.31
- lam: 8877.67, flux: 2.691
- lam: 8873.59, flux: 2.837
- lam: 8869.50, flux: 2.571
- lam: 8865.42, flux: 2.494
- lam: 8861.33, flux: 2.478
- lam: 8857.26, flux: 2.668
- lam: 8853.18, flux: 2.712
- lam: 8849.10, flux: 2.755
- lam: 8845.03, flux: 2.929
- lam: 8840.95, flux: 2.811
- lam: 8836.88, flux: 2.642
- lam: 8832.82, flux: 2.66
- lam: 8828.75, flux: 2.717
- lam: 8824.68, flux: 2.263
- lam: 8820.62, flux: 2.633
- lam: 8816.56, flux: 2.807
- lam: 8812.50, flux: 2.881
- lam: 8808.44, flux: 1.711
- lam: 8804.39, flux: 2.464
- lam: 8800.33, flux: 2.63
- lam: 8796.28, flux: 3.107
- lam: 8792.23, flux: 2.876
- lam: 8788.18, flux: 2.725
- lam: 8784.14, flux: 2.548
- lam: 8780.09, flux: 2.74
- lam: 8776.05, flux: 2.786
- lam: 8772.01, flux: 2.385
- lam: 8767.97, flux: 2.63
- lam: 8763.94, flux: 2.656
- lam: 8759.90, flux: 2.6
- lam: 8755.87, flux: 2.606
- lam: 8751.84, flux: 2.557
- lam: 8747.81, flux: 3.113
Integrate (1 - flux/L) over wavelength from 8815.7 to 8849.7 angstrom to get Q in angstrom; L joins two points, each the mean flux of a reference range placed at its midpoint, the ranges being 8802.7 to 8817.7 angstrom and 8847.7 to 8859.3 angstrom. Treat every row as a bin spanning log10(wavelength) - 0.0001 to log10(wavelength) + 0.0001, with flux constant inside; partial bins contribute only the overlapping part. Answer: -1.3 angstrom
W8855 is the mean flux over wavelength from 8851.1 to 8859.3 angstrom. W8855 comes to 2.69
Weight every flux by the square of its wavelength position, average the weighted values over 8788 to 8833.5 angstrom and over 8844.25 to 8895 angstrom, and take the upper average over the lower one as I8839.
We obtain 1.02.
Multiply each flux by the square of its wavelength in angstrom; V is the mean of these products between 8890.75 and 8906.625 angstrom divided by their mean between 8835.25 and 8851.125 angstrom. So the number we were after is 0.9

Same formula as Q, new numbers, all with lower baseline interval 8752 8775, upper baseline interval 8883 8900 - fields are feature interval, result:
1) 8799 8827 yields 0.9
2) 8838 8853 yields -1.5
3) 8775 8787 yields -0.5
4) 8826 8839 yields -0.5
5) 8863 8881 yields -0.6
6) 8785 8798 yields -1.5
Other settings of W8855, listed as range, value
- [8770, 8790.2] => 2.64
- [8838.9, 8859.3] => 2.77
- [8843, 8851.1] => 2.84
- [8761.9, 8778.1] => 2.62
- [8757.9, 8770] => 2.63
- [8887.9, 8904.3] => 2.5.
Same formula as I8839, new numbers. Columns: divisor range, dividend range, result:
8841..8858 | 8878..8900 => 0.91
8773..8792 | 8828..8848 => 1.03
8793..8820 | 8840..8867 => 1.04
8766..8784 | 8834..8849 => 1.08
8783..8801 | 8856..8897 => 0.94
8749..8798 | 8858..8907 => 0.97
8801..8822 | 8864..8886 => 1.05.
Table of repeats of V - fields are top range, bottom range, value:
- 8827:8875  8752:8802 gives 1.02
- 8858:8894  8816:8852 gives 0.97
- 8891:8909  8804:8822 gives 1.03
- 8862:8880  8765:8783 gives 1.02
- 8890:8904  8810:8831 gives 0.97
